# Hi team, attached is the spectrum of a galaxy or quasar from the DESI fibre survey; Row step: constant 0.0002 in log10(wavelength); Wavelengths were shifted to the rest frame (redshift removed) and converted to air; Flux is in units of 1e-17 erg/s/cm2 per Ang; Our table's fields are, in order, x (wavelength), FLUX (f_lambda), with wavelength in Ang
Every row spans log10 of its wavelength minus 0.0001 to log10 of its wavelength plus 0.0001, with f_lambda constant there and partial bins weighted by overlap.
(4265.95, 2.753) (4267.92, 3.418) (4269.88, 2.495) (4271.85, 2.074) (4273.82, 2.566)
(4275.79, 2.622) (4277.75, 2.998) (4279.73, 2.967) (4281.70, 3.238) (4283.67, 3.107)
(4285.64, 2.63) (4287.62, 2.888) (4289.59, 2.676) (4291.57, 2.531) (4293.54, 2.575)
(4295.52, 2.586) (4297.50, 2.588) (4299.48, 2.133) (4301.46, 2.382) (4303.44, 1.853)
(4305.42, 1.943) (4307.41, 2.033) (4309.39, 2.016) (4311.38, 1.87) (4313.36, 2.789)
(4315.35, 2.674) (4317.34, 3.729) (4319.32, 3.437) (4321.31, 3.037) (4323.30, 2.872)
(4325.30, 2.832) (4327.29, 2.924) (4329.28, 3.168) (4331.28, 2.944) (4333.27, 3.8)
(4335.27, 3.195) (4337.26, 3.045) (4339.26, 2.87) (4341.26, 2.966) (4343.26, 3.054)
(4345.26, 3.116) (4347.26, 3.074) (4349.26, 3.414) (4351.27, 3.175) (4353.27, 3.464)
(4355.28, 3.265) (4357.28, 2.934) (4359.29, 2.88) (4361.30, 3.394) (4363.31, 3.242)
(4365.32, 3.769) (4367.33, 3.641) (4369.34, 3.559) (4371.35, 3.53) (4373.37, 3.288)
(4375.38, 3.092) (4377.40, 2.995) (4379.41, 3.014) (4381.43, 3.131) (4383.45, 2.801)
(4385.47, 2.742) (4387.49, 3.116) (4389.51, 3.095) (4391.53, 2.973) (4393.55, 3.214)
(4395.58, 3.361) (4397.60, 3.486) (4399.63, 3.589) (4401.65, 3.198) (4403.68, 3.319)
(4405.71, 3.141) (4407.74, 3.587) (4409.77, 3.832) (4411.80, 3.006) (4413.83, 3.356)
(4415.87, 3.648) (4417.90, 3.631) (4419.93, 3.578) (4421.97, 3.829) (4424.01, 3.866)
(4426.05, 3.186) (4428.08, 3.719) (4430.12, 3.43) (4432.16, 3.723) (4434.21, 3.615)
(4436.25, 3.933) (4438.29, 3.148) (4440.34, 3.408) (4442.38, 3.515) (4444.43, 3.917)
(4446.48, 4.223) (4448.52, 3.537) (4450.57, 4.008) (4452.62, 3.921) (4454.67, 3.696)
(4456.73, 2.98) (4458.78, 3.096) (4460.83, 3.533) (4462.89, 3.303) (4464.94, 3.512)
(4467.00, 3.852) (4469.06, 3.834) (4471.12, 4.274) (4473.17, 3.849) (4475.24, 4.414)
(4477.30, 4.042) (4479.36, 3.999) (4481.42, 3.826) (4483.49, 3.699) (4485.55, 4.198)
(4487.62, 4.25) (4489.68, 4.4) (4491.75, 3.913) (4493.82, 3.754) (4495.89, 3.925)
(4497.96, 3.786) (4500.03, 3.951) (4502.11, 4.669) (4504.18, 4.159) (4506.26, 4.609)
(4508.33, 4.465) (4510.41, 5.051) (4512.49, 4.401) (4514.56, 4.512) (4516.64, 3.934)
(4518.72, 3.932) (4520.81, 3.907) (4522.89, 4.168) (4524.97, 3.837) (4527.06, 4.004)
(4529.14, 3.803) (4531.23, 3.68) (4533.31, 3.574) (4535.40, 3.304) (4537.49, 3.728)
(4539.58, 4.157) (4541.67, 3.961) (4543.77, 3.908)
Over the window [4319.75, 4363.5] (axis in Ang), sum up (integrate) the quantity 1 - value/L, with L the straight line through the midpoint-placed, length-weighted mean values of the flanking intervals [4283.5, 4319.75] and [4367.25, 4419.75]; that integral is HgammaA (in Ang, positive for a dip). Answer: -4.2 Ang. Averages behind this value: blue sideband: 2.52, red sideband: 3.28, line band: 3.12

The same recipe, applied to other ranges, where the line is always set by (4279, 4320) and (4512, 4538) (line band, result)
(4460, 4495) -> -2.9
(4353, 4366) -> -1.4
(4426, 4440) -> -0.8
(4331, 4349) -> -2.0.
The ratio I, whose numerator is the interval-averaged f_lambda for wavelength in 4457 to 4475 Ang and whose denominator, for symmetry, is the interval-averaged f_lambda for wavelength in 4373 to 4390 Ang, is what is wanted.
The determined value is 1.2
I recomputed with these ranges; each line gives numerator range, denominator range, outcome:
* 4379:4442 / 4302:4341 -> 1.21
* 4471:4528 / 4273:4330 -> 1.55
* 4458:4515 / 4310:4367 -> 1.30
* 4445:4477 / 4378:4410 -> 1.17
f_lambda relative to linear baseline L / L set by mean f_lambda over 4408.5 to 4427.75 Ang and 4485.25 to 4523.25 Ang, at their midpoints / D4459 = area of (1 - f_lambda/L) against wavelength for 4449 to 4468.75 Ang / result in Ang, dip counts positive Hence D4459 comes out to 1.58 Ang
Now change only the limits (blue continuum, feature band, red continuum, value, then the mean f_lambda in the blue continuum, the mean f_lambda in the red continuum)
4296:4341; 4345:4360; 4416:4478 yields -0.9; 2.74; 3.68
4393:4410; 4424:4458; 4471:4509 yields 0.8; 3.4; 4.11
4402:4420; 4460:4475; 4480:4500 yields 0.2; 3.44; 3.97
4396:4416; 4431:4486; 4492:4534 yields 0.2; 3.4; 4.11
